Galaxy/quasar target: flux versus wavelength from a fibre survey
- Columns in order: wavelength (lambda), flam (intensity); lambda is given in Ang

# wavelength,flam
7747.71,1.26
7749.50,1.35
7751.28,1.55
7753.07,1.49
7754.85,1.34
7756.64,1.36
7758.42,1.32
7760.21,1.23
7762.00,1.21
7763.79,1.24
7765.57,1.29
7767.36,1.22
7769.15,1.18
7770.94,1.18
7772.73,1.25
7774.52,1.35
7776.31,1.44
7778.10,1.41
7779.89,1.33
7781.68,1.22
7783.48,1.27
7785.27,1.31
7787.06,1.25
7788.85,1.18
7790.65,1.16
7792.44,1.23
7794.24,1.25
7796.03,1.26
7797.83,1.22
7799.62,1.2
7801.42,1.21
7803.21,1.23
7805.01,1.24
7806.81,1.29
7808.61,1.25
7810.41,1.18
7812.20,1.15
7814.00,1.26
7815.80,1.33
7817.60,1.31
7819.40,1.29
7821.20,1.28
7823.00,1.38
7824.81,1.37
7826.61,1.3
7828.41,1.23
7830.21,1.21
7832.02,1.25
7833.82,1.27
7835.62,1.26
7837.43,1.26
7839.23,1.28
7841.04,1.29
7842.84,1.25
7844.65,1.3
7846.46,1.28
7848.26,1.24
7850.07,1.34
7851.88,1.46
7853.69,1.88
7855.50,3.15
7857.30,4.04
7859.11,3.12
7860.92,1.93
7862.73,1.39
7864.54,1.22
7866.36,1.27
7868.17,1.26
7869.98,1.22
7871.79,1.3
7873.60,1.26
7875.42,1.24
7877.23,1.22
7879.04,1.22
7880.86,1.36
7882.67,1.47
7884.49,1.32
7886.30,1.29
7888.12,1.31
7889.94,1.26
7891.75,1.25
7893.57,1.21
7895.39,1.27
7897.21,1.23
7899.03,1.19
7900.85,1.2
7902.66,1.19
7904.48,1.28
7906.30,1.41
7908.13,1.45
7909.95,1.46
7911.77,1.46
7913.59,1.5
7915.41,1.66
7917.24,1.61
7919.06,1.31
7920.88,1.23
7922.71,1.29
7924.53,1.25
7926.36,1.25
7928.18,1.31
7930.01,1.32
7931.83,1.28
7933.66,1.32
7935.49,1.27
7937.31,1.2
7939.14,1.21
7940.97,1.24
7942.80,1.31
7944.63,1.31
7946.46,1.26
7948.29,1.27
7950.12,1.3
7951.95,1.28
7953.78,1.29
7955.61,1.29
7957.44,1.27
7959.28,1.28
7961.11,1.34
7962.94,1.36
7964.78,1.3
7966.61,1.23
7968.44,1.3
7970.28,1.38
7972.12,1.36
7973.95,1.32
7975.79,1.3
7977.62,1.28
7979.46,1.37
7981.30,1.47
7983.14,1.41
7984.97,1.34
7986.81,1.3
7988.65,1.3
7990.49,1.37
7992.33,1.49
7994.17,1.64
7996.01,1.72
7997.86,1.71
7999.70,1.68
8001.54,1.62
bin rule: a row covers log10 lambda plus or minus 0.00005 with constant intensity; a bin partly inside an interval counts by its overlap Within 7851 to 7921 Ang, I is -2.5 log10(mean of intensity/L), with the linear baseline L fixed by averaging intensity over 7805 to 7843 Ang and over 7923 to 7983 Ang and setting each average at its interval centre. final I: -0.182 mag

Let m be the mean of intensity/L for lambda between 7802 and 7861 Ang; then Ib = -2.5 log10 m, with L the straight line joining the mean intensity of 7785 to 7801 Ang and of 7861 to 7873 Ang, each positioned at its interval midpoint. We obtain -0.18 mag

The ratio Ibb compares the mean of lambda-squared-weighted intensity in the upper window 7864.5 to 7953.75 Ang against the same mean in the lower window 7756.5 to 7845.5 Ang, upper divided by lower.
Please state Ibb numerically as 1.06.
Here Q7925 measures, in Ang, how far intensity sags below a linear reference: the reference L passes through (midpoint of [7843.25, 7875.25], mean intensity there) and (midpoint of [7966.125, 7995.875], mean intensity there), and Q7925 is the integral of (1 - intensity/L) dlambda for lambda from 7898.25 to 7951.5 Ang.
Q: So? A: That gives 7.5 Ang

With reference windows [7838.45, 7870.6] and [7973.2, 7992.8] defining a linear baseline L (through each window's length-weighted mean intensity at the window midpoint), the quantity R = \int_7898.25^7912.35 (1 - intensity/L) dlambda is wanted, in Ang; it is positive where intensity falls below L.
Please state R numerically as 2.2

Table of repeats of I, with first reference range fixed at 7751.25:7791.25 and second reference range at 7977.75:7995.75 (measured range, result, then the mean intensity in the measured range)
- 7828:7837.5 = 0.067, 1.25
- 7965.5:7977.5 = 0.075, 1.31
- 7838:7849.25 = 0.049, 1.27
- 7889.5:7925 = 0.026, 1.34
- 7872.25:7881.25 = 0.080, 1.26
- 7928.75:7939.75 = 0.094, 1.27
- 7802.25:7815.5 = 0.067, 1.23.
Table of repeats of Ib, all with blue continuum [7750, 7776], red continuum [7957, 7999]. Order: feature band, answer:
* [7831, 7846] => 0.05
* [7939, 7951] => 0.08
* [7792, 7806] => 0.08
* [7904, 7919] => -0.09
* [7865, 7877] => 0.08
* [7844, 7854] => -0.04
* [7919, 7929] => 0.08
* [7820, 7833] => 0.03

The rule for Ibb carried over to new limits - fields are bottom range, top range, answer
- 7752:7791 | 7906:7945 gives 1.09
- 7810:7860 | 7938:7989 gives 0.88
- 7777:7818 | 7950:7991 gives 1.11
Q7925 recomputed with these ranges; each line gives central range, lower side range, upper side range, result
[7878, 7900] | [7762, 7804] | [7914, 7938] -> 0.6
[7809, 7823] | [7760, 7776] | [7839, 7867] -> 2.6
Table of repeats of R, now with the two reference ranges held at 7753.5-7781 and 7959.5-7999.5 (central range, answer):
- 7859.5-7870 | -1.1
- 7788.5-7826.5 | 1.7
